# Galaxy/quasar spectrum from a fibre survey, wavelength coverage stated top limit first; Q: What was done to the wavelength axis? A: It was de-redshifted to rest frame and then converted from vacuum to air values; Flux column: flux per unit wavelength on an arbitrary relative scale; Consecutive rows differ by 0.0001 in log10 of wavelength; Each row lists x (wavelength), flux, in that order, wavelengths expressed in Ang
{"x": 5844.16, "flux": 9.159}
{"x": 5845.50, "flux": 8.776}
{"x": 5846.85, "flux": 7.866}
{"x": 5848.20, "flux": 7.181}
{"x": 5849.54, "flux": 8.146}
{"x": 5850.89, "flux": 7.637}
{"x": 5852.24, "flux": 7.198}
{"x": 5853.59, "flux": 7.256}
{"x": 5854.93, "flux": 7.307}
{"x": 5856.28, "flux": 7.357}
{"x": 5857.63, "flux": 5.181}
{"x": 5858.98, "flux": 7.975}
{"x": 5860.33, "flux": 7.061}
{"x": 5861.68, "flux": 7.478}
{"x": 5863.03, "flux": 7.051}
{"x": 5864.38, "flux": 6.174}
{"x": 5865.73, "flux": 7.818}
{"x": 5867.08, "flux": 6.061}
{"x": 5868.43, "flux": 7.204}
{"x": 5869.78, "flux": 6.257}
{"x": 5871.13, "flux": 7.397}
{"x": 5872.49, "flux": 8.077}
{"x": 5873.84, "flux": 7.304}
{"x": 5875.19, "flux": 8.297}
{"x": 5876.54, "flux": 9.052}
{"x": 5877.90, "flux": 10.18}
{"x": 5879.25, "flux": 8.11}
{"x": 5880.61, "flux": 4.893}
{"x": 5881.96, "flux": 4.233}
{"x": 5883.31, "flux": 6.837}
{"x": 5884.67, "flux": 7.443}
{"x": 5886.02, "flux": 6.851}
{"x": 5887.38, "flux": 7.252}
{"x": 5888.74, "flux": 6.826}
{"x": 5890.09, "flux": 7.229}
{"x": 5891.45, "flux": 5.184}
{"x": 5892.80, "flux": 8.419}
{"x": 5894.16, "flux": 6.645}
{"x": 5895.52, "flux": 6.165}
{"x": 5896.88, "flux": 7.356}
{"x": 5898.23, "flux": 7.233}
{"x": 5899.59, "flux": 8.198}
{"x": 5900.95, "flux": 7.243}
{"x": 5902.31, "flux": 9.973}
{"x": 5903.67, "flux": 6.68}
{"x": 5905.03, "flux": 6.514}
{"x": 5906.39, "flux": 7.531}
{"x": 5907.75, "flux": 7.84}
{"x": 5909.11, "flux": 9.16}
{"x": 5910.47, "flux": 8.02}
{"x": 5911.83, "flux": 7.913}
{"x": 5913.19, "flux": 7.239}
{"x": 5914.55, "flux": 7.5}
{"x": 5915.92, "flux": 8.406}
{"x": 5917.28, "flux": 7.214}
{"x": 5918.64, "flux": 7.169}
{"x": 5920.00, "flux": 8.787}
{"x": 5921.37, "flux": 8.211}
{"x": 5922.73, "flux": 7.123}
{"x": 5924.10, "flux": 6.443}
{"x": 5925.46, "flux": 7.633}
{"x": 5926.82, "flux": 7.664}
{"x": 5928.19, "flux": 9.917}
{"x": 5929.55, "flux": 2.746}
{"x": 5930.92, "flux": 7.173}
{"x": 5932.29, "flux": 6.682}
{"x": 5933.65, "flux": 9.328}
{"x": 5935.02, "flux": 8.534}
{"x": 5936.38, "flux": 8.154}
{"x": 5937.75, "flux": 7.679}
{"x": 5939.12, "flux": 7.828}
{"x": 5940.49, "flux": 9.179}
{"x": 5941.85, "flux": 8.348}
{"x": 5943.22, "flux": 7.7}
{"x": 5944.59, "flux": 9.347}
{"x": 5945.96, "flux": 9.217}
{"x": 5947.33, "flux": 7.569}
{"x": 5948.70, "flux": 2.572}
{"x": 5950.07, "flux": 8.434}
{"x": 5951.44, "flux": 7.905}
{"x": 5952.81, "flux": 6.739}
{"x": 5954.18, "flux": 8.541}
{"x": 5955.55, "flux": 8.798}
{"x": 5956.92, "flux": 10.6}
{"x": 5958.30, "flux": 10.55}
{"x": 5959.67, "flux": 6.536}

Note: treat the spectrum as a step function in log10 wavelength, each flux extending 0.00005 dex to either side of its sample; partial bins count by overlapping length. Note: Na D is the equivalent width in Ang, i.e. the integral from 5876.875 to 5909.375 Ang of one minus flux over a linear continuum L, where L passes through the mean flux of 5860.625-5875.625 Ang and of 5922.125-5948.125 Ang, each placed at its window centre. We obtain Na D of 0.7 Ang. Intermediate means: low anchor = 7.17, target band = 7.24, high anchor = 7.78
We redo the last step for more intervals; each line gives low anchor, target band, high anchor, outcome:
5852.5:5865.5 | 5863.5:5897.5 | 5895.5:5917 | 1.13 Ang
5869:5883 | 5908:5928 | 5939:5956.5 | -0.32 Ang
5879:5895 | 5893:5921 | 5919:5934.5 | -2.51 Ang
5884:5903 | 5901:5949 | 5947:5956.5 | -2.78 Ang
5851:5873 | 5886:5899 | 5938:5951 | 0.71 Ang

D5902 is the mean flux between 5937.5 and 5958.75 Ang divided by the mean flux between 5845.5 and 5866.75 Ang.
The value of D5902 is 1.12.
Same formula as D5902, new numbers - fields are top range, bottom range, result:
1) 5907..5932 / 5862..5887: 1.05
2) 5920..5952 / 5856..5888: 1.07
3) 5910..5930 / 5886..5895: 1.09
